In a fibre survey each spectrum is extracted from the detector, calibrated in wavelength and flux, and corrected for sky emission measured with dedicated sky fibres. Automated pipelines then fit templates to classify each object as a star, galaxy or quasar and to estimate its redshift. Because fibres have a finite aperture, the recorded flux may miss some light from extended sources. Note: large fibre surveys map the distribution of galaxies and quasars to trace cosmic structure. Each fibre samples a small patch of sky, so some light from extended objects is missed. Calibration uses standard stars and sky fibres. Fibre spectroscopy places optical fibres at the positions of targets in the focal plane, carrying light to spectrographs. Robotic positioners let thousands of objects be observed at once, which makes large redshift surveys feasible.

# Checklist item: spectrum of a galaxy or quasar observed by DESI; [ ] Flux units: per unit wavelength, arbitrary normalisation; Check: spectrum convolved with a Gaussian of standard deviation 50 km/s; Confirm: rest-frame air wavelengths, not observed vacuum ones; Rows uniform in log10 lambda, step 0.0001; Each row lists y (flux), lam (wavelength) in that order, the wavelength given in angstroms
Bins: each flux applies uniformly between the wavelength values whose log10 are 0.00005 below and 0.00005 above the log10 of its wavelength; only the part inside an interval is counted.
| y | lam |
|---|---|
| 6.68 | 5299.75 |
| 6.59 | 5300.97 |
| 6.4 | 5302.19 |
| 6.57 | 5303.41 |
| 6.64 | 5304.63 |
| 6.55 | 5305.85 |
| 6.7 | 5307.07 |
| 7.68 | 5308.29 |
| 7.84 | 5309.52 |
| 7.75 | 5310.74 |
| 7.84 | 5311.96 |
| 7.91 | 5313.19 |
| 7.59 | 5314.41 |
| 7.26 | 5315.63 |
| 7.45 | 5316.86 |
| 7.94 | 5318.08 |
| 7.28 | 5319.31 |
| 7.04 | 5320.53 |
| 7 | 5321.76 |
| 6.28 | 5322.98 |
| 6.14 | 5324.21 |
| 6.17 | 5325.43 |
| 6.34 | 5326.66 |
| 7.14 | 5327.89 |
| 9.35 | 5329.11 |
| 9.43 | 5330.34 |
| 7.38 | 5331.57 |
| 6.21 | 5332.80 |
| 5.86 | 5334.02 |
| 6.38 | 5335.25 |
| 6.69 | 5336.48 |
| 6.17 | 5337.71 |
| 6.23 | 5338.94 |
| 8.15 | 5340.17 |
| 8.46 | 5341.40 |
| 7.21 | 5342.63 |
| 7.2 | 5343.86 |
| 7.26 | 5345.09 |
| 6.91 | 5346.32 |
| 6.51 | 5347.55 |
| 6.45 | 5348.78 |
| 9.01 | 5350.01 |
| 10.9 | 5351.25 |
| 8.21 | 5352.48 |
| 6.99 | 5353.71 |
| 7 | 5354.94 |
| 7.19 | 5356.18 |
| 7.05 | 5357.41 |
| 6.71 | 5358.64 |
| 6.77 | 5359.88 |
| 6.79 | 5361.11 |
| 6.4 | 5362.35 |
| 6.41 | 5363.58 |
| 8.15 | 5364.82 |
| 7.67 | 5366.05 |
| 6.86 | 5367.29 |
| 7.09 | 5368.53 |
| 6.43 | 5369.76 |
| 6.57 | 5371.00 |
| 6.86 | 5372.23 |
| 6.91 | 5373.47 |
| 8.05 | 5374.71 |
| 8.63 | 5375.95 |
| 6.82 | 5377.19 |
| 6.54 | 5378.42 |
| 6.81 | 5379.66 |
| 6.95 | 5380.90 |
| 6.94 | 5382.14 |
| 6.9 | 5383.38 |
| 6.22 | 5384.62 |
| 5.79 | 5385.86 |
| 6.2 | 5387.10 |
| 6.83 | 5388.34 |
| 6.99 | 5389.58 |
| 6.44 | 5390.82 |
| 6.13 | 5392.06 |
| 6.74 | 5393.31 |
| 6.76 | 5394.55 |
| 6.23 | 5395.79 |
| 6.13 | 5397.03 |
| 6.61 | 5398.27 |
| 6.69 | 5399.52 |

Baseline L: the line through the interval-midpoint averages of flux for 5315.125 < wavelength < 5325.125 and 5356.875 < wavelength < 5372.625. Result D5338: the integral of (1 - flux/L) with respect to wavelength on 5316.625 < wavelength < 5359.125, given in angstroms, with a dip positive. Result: -1.68 angstroms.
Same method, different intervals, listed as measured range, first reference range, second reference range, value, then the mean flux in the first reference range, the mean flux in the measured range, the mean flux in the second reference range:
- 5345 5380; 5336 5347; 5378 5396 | -1.84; 7.14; 7.24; 6.57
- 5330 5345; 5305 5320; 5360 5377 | 0.48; 7.47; 7.08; 7.12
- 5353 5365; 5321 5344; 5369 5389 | 0.03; 7.04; 6.91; 6.84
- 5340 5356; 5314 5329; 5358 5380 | -1.48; 7.04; 7.69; 7.03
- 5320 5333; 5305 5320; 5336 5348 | 0.22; 7.47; 7.16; 7.09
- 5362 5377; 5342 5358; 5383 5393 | -0.46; 7.53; 7.17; 6.43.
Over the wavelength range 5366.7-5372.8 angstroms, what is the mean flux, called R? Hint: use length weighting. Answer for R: 6.77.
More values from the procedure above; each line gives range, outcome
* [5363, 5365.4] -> 7.27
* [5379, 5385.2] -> 6.76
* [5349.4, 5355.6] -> 8.4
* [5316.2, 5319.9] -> 7.54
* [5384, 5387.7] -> 6.07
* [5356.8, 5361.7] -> 6.83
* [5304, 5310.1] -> 7.08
